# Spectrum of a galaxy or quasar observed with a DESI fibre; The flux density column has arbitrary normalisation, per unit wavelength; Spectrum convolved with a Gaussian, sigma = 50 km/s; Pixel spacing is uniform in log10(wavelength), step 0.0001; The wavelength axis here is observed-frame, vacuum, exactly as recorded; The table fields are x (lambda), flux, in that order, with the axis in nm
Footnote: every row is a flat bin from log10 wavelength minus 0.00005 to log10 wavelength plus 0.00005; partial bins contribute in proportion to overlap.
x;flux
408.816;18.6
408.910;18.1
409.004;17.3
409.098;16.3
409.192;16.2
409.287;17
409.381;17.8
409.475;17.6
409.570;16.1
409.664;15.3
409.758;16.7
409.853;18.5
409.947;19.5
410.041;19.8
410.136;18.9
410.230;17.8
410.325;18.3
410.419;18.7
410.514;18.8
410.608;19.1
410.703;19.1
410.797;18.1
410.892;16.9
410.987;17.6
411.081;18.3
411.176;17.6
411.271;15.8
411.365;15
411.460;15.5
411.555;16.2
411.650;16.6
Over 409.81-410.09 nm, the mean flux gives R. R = 19.3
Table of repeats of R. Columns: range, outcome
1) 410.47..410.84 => 18.8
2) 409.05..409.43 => 16.8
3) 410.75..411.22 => 17.7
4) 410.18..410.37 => 18.1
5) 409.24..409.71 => 16.8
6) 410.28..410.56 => 18.6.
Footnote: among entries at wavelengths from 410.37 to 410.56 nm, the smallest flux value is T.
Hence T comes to 18.7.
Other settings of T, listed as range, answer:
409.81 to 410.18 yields 18.5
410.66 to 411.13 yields 16.9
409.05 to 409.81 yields 15.3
